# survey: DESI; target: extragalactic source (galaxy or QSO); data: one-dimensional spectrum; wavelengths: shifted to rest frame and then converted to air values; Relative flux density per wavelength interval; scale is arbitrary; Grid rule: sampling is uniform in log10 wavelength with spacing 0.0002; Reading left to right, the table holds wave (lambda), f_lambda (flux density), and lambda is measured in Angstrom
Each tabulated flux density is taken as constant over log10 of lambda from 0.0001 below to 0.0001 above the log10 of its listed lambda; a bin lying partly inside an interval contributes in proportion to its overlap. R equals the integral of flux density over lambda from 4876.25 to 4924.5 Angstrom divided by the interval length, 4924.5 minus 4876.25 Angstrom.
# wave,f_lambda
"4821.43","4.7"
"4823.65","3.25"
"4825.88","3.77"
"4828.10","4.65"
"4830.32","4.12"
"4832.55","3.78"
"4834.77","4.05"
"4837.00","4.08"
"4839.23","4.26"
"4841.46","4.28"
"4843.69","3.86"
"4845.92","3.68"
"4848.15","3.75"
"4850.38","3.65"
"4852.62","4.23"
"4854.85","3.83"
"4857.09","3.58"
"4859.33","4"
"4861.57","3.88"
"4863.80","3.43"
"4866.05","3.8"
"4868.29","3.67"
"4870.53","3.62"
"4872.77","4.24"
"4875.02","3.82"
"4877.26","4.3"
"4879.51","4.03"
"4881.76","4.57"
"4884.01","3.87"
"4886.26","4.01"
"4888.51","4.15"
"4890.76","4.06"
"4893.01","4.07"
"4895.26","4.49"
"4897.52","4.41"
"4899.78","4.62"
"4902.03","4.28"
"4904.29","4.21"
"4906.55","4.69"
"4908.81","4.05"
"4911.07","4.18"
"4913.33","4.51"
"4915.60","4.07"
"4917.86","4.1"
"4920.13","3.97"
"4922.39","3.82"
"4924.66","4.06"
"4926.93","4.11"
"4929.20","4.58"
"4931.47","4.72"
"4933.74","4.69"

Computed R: 4.21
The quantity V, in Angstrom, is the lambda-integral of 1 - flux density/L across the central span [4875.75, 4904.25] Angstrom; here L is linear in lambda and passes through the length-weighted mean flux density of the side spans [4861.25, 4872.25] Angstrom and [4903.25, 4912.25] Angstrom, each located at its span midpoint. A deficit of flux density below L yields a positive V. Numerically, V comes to -1.4 Angstrom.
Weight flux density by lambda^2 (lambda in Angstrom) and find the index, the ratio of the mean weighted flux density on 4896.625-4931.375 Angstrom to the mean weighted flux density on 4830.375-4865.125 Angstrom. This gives 1.12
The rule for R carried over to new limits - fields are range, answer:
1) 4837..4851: 3.94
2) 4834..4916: 4.06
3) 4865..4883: 4.01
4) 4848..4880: 3.85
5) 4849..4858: 3.83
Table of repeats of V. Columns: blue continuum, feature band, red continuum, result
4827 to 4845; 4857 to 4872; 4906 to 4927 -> 1.5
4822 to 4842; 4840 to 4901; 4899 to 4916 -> 2.8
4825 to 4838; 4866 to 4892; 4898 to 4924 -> 0.9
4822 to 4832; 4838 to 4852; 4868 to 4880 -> 0.2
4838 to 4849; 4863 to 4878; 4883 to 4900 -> 0.9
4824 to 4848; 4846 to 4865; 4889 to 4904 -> 1.5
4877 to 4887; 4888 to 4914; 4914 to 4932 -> -1.0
